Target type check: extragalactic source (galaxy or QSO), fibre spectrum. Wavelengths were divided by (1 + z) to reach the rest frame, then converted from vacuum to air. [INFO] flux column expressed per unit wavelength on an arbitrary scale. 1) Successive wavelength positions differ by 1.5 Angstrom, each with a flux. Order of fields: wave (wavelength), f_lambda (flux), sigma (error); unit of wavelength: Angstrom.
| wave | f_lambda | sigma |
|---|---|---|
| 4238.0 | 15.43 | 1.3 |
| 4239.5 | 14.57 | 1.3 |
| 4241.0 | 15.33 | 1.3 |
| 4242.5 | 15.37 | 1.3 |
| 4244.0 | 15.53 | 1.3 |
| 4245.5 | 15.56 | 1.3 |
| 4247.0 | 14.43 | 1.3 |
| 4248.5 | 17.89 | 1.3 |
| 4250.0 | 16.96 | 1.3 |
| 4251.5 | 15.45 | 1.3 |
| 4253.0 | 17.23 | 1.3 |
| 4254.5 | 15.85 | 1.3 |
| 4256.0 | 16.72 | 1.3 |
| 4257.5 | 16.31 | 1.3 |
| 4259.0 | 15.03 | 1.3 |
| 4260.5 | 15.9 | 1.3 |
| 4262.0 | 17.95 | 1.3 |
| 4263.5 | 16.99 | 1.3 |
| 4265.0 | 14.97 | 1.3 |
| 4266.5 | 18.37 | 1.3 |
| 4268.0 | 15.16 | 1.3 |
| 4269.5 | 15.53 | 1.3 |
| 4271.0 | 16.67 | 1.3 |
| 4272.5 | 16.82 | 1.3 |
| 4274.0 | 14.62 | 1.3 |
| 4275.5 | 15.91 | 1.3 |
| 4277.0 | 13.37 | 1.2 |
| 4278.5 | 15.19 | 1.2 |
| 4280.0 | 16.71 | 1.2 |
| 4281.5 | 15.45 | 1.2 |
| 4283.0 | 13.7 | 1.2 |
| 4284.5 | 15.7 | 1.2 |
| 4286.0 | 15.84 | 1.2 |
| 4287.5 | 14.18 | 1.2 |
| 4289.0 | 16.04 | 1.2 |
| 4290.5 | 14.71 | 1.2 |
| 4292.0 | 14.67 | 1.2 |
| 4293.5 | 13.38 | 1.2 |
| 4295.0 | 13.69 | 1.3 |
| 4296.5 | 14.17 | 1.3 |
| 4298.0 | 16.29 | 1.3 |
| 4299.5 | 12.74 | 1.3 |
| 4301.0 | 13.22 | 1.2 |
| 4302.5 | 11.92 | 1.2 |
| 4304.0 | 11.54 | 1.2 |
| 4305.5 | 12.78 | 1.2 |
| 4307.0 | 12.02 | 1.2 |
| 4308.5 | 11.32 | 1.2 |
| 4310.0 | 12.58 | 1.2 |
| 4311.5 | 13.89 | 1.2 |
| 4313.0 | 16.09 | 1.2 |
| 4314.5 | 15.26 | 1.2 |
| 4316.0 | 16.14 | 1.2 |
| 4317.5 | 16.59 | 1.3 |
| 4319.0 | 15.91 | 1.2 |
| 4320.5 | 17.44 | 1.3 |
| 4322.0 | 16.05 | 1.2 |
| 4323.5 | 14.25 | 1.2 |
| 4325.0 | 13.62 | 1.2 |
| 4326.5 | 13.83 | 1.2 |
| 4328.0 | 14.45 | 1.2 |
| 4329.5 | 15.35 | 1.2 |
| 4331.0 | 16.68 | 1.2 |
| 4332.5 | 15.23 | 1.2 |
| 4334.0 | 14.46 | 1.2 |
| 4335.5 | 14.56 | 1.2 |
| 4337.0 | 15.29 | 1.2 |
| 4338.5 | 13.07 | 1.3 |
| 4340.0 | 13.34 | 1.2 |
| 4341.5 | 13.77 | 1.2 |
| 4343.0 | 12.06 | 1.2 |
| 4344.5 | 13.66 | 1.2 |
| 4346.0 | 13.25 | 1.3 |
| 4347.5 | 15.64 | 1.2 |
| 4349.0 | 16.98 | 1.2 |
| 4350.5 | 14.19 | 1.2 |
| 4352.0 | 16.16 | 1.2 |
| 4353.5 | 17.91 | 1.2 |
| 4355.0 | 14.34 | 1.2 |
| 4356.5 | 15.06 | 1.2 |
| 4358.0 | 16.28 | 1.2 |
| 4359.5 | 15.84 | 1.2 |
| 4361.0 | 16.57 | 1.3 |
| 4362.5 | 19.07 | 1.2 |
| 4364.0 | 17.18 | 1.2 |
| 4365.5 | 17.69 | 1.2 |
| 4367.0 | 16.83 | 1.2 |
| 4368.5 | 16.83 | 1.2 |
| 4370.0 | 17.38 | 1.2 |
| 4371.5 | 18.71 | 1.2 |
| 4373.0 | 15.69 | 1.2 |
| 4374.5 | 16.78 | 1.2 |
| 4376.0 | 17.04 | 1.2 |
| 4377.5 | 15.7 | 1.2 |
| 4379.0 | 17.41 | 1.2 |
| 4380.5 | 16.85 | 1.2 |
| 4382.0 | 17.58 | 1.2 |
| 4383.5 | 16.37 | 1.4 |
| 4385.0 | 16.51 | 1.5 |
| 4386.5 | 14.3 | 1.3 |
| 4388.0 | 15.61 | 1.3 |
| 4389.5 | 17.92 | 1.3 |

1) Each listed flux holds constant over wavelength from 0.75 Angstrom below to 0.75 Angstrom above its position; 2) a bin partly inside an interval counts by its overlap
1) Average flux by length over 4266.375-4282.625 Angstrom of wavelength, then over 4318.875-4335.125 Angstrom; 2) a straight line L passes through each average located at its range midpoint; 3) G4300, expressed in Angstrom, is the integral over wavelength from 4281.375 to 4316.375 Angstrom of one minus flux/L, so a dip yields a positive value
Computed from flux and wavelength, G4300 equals 3.2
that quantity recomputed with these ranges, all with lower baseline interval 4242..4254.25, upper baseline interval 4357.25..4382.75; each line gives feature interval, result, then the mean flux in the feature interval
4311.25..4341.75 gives 3.0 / 15.1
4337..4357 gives 2.7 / 14.6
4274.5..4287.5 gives 0.9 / 15.2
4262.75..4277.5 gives 0.3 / 15.9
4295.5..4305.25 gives 1.9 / 13.3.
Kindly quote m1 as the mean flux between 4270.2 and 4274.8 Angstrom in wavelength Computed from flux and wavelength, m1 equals 16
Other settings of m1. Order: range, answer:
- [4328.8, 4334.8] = 15.4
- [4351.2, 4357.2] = 15.9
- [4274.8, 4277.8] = 14.6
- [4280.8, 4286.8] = 15.2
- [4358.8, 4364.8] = 17.2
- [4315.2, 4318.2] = 16.3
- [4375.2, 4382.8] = 16.9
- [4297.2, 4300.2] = 14.5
